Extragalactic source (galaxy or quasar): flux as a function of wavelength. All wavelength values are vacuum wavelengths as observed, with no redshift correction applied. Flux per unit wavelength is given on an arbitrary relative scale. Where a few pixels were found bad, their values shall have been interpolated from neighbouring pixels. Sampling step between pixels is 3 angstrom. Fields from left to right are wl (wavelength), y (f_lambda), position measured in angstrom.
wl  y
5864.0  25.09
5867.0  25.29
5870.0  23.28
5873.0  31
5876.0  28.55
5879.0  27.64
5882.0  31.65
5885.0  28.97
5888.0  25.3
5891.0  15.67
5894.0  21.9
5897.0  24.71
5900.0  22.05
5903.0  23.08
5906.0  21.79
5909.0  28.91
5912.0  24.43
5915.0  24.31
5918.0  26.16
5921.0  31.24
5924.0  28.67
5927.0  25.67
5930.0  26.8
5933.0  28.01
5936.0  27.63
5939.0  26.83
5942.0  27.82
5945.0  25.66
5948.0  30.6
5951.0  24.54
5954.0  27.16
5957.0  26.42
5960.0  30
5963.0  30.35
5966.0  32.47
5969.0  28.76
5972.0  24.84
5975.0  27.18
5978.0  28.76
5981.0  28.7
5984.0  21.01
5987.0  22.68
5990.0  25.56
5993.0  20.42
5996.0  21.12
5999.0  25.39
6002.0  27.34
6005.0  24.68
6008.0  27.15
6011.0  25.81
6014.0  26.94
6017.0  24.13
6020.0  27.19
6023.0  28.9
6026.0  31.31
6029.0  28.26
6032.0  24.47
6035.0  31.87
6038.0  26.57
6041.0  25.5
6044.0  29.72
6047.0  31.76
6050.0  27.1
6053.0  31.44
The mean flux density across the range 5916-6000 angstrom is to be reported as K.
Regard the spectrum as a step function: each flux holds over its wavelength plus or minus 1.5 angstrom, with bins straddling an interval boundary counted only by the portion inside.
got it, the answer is 26.8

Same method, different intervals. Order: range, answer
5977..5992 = 25.1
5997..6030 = 26.9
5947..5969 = 28.7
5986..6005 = 23.9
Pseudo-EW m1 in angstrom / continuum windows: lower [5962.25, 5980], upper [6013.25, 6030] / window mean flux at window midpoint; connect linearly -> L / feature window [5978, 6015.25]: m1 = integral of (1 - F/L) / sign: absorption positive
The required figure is 4.4 angstrom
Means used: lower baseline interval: 28.7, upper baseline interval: 27.8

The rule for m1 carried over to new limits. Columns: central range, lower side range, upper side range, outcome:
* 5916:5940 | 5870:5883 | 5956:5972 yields 1.26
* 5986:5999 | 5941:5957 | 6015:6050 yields 2.27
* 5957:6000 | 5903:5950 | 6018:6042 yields 1.79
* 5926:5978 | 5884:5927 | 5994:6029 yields -4.63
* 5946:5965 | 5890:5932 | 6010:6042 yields -1.77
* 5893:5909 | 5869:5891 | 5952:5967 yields 2.57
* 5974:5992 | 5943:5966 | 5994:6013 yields 0.65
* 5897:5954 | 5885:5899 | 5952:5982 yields -2.50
